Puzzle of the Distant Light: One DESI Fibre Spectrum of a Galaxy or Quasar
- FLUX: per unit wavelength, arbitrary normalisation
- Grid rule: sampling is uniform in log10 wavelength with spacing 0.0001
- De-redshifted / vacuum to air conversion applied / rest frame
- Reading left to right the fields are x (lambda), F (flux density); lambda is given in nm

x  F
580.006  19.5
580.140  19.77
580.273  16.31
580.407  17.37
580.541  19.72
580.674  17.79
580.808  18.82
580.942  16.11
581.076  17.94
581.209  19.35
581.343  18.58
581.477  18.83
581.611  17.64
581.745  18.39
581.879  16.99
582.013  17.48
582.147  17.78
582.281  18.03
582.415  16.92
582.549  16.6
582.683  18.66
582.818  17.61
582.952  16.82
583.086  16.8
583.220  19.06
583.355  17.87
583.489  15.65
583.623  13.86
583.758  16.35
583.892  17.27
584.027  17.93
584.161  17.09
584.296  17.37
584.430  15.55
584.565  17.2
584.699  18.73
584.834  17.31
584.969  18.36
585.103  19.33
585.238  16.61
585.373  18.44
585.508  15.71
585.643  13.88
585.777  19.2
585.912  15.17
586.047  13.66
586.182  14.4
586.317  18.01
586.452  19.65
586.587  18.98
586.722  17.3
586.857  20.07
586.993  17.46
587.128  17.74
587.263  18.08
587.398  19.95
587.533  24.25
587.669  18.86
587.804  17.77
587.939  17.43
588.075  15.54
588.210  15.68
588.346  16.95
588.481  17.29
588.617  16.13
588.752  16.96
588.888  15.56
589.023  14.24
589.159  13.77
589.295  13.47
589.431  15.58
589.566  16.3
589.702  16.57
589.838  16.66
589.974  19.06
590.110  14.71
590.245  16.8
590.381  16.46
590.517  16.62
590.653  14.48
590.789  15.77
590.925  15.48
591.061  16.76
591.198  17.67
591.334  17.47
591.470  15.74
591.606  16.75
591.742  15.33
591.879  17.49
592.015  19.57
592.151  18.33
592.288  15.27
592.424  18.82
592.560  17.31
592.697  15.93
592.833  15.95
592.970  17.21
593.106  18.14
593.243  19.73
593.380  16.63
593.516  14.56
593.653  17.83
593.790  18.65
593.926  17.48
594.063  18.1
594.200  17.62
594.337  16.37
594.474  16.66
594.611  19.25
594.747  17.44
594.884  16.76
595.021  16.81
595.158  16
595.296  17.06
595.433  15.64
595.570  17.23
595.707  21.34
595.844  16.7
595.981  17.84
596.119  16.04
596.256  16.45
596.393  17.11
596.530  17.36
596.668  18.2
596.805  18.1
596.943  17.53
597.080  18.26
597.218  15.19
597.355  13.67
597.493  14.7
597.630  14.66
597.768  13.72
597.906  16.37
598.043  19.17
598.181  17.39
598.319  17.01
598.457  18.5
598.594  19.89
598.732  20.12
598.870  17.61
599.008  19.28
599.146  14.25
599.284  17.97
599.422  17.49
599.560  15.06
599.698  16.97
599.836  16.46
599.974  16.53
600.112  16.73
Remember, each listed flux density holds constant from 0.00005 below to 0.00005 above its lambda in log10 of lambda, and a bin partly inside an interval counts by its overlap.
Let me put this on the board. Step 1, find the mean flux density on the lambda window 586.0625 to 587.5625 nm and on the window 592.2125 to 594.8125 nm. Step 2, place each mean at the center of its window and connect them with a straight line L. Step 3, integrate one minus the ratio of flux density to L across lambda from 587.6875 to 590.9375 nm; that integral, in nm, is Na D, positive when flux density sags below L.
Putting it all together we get 0.34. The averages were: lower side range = 18.4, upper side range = 17.3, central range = 16.1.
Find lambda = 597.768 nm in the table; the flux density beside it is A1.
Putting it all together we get 13.72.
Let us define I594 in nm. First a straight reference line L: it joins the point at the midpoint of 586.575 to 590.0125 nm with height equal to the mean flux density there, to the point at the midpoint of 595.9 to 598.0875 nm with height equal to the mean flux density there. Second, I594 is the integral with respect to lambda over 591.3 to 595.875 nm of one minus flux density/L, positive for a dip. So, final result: -0.14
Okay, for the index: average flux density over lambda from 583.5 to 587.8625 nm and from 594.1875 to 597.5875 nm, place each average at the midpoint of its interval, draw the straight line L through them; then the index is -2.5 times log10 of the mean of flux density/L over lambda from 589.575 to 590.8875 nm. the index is 0.06 mag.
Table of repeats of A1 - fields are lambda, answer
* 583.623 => 13.86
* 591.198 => 17.67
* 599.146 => 14.25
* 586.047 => 13.66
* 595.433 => 15.64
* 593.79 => 18.65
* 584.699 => 18.73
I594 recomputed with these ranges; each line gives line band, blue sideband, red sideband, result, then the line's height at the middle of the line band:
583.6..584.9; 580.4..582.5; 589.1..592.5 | 0.04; 17.5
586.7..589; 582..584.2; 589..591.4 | -0.19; 16.4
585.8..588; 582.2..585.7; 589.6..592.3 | -0.15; 16.9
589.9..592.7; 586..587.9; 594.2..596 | 0.16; 17.8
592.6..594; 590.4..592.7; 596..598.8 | -0.03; 16.8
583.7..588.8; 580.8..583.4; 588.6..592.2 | -0.13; 17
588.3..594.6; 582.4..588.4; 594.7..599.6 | 0.20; 17.2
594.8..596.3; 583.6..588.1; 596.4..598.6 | -0.02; 16.9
